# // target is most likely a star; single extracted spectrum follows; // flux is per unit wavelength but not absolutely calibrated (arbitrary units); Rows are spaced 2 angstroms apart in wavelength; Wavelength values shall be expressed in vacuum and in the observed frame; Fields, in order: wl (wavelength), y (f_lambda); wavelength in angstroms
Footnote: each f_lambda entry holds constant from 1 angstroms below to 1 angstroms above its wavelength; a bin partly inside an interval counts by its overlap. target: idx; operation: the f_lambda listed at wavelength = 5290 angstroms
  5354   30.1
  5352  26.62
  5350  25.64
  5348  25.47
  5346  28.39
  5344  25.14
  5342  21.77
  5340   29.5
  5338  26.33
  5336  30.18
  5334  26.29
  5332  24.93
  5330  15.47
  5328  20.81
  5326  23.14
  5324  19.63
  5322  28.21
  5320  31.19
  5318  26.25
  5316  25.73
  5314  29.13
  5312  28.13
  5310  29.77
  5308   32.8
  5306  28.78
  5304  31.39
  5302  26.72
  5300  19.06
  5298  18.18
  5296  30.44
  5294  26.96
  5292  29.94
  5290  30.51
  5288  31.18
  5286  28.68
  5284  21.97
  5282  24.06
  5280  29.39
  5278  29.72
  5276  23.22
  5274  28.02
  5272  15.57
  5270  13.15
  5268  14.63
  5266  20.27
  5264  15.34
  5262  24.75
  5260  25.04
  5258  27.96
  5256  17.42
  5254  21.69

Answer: 30.51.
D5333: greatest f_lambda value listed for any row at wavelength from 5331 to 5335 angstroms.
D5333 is 26.29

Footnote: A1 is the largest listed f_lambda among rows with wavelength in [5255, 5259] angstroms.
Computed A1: 27.96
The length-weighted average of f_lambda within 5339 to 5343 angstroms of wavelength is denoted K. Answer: 25.6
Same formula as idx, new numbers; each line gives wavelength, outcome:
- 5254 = 21.69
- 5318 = 26.25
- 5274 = 28.02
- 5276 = 23.22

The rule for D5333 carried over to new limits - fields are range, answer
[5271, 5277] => 28.02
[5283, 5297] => 31.18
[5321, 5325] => 28.21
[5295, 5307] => 31.39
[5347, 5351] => 25.64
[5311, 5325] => 31.19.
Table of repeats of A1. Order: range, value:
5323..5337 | 30.18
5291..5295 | 29.94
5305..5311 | 32.8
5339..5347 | 29.5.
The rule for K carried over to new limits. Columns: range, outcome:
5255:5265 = 22.1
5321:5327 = 23.7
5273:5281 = 27.6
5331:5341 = 27.4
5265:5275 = 18.3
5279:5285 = 25.1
